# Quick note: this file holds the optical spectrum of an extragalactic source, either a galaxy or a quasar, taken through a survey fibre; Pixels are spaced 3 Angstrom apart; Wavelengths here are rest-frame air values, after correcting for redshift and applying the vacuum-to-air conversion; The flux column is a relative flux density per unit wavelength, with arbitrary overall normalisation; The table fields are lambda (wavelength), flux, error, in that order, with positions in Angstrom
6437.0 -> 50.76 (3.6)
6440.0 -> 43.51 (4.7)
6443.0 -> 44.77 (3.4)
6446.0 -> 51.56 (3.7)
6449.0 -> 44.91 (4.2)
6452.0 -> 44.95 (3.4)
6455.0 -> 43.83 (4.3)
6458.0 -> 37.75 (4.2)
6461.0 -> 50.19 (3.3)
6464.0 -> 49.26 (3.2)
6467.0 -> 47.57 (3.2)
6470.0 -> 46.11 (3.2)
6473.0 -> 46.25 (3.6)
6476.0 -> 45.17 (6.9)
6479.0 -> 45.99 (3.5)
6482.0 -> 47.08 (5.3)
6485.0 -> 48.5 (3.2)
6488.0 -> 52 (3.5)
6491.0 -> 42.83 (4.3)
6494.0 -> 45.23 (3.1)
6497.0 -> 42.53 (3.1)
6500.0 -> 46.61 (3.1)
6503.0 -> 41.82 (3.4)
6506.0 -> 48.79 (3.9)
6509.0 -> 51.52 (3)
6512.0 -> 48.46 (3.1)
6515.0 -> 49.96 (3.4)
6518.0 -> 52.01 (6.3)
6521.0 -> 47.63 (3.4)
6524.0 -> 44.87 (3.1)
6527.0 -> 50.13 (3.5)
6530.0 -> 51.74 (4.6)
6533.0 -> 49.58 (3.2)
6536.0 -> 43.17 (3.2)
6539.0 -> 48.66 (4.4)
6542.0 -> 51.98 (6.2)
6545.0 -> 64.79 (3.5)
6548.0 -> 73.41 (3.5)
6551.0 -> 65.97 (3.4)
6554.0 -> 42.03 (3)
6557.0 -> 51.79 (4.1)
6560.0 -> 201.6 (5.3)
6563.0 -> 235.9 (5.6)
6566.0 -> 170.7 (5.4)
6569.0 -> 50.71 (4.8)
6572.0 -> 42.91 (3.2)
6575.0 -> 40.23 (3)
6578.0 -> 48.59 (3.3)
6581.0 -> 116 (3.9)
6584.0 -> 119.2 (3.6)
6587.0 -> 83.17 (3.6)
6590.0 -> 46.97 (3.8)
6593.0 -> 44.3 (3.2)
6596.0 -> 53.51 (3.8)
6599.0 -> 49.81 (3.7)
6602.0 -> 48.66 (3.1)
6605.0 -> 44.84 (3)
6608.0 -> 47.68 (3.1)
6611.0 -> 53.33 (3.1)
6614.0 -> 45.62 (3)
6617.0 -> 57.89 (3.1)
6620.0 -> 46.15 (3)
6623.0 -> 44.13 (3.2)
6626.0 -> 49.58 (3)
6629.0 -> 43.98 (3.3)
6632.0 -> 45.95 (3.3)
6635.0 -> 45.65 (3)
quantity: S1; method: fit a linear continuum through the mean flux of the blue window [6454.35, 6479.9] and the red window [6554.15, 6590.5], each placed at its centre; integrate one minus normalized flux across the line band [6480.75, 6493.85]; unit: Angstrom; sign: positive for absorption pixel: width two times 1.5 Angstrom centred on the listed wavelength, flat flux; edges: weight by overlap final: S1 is 2.0 Angstrom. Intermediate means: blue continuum 45.9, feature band 47.4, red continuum 99.9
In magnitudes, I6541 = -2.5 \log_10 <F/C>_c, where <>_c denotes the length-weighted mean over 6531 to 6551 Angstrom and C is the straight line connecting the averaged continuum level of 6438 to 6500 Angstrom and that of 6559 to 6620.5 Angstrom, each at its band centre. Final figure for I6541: 0.17 mag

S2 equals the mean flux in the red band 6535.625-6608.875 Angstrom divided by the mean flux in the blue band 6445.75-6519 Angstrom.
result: 1.6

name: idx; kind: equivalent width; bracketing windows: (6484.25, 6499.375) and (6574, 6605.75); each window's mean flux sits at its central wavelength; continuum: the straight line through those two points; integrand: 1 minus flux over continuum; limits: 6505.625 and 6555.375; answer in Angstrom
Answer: 1.0 Angstrom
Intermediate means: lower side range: 46.1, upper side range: 64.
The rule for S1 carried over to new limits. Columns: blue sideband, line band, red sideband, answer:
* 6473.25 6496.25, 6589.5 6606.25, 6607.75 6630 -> 0.1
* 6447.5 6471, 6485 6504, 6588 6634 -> 0.3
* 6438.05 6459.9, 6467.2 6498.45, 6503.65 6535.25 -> 0.4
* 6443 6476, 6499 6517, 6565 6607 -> 2.0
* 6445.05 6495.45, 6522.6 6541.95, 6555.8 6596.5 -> 6.8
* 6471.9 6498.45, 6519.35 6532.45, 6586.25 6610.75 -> -0.2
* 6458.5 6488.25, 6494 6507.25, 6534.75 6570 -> 3.8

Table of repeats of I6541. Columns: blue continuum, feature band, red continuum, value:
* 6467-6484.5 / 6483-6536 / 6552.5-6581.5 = 0.334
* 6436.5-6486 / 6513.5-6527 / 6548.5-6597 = 0.369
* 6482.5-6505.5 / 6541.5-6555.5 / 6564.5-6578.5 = 0.071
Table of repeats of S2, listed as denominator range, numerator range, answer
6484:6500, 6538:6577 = 1.90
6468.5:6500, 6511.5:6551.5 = 1.14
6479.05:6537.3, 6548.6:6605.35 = 1.74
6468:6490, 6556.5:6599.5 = 1.95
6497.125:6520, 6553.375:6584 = 2.13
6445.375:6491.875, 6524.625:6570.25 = 1.79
